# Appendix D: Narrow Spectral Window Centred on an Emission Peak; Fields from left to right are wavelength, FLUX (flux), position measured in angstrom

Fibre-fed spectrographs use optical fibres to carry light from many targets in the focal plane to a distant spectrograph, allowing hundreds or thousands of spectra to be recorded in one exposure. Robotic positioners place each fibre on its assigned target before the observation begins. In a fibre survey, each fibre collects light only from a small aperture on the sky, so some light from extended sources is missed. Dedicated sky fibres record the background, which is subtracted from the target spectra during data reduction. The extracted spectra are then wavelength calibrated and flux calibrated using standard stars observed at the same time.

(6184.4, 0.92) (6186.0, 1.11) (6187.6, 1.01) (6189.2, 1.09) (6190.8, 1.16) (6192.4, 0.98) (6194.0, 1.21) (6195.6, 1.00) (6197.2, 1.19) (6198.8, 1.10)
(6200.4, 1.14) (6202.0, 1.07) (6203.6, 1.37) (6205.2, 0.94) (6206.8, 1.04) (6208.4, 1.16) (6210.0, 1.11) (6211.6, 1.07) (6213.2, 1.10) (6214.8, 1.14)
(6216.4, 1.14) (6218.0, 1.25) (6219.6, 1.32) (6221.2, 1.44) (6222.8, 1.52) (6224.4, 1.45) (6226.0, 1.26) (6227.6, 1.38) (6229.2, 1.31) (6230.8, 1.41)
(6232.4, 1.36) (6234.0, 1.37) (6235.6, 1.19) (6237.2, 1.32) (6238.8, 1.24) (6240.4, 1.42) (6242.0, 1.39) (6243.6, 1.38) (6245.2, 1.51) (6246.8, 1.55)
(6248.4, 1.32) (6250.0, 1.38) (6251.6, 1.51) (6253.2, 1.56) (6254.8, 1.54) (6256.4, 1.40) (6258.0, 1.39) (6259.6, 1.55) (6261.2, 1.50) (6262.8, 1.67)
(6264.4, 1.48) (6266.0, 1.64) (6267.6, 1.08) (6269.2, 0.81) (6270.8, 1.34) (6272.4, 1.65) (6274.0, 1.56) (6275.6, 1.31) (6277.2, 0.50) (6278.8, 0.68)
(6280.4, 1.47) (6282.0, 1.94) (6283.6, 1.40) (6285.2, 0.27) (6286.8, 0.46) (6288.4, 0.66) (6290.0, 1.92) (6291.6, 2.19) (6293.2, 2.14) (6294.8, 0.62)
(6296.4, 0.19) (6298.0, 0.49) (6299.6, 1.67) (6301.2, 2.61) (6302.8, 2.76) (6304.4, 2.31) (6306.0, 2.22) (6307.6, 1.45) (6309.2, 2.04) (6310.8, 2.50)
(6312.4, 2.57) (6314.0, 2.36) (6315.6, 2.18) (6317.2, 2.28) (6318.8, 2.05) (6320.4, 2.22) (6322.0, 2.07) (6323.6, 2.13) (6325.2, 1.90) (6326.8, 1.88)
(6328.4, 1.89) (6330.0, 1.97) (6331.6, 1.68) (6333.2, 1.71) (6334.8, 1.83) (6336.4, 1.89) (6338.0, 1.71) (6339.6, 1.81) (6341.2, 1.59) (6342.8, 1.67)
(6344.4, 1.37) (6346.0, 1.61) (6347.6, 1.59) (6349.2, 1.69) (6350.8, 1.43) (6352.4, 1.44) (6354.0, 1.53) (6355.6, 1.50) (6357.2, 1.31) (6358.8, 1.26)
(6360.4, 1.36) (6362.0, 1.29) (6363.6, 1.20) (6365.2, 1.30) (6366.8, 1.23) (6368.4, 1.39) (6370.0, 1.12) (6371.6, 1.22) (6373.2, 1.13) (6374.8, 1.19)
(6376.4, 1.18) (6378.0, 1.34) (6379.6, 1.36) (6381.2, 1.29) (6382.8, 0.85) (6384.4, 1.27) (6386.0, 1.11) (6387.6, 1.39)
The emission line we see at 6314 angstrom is C IV 1549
